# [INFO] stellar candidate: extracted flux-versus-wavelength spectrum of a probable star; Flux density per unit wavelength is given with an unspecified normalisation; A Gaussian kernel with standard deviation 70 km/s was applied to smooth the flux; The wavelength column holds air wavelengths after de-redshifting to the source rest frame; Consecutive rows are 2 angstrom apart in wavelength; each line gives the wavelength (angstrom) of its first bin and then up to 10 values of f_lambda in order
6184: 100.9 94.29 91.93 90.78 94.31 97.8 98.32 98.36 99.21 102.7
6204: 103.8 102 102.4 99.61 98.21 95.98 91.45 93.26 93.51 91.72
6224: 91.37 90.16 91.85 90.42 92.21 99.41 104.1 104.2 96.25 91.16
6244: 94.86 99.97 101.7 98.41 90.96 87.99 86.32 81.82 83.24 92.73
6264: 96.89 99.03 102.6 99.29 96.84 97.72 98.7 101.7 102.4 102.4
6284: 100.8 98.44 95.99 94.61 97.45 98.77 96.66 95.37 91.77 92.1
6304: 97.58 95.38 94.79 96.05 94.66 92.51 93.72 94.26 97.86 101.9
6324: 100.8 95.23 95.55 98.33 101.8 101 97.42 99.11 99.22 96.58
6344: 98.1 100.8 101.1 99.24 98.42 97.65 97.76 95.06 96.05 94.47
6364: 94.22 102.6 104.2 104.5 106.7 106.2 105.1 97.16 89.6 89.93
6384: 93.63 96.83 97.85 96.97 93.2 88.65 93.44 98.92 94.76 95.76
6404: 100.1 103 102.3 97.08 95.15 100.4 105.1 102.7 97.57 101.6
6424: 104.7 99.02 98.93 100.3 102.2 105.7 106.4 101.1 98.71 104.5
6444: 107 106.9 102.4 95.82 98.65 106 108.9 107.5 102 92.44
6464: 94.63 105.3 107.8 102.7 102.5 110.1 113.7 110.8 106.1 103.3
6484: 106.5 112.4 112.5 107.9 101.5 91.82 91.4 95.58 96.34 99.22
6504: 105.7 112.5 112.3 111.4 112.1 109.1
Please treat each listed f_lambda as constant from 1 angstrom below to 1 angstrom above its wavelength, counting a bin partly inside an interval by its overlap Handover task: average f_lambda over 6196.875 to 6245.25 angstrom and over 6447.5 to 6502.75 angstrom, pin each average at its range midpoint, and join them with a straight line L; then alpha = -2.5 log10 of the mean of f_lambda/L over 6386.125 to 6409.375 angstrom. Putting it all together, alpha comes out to 0.05 mag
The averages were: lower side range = 96.6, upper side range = 103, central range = 96.8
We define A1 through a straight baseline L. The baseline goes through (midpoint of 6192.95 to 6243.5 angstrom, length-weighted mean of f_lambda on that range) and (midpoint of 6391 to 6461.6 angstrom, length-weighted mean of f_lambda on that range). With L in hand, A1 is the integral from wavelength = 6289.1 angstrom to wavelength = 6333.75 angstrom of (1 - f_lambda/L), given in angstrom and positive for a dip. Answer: 1.0 angstrom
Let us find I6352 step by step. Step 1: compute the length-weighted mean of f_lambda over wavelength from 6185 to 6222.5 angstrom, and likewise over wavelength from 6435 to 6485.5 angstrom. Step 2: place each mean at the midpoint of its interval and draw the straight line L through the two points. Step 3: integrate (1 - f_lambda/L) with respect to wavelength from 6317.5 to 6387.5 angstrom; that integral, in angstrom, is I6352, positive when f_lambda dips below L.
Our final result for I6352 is 1.76 angstrom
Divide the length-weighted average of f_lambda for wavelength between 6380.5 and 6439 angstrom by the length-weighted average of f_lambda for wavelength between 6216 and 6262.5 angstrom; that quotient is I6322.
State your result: 1.06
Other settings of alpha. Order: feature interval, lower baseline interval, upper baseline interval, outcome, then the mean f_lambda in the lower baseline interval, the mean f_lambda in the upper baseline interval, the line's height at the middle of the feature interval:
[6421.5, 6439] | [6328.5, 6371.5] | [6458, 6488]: 0.010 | 99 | 105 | 103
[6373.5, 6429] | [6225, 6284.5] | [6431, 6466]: 0.031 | 95.8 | 102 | 101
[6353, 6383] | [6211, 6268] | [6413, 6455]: 0.007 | 94.1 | 102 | 99.4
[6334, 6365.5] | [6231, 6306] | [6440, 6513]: 0.017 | 96.3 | 104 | 99.4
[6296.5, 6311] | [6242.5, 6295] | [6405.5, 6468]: 0.029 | 96.2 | 102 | 97.3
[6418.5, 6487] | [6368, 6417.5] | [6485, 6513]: -0.020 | 98.2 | 104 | 102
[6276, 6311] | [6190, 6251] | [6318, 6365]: 0.004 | 96.9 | 98.1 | 97.6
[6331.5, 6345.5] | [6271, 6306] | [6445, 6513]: 0.004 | 97.5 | 104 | 99.3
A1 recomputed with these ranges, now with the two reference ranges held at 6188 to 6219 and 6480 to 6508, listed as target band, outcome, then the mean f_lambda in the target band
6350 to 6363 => 0.5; 96.8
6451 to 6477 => -0.3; 104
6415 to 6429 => 0.1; 101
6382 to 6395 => 0.9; 94.2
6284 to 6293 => 0.2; 97.1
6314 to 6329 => 0.5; 96.7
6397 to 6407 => 0.3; 98.5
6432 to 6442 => -0.1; 103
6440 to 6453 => 0.0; 102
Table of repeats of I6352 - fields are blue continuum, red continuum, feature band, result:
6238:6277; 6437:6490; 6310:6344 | 0.2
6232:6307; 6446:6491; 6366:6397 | 1.1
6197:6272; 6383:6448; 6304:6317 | 0.4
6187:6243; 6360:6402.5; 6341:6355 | -0.2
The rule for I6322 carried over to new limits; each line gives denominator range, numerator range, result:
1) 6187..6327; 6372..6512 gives 1.06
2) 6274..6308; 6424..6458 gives 1.06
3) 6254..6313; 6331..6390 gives 1.03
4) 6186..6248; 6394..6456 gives 1.05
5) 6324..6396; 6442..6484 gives 1.06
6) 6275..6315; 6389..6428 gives 1.02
